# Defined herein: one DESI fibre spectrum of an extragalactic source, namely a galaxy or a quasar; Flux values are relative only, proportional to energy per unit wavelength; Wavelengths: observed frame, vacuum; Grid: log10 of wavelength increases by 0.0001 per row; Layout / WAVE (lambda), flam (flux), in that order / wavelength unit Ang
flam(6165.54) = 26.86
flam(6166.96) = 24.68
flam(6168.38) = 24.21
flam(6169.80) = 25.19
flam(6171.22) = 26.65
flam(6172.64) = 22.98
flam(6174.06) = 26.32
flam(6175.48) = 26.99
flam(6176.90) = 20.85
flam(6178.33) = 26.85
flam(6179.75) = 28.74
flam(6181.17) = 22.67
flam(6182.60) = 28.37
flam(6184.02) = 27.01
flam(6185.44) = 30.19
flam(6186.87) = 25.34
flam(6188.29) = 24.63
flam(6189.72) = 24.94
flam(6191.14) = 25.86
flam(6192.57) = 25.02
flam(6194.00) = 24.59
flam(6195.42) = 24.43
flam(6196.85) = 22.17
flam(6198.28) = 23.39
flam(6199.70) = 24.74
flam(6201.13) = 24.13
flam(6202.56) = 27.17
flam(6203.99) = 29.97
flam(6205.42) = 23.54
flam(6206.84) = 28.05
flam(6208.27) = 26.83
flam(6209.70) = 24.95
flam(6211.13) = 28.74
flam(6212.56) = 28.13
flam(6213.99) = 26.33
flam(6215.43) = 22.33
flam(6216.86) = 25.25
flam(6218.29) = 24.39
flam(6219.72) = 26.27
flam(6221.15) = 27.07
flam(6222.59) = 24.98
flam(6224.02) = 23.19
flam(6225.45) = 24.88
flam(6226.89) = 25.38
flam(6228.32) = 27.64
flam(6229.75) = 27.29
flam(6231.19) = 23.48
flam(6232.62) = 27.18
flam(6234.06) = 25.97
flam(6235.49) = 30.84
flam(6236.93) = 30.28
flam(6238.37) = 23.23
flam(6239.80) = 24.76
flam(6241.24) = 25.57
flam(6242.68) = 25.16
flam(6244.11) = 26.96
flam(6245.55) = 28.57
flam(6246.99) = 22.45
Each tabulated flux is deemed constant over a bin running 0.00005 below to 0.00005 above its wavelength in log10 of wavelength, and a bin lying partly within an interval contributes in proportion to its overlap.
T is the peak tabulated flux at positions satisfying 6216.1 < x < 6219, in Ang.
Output 25.25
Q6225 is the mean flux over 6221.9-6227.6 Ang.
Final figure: 24.6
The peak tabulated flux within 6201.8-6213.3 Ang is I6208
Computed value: 29.97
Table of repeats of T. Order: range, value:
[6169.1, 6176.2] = 26.99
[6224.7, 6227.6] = 25.38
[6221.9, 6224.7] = 24.98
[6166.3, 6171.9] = 26.65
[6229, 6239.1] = 30.84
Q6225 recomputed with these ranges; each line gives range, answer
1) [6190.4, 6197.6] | 24.4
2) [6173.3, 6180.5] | 25.9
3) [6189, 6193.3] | 25.2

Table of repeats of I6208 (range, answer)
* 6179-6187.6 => 30.19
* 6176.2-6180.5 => 28.74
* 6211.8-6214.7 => 28.13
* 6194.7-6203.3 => 27.17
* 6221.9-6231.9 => 27.64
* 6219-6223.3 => 27.07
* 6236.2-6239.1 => 30.28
